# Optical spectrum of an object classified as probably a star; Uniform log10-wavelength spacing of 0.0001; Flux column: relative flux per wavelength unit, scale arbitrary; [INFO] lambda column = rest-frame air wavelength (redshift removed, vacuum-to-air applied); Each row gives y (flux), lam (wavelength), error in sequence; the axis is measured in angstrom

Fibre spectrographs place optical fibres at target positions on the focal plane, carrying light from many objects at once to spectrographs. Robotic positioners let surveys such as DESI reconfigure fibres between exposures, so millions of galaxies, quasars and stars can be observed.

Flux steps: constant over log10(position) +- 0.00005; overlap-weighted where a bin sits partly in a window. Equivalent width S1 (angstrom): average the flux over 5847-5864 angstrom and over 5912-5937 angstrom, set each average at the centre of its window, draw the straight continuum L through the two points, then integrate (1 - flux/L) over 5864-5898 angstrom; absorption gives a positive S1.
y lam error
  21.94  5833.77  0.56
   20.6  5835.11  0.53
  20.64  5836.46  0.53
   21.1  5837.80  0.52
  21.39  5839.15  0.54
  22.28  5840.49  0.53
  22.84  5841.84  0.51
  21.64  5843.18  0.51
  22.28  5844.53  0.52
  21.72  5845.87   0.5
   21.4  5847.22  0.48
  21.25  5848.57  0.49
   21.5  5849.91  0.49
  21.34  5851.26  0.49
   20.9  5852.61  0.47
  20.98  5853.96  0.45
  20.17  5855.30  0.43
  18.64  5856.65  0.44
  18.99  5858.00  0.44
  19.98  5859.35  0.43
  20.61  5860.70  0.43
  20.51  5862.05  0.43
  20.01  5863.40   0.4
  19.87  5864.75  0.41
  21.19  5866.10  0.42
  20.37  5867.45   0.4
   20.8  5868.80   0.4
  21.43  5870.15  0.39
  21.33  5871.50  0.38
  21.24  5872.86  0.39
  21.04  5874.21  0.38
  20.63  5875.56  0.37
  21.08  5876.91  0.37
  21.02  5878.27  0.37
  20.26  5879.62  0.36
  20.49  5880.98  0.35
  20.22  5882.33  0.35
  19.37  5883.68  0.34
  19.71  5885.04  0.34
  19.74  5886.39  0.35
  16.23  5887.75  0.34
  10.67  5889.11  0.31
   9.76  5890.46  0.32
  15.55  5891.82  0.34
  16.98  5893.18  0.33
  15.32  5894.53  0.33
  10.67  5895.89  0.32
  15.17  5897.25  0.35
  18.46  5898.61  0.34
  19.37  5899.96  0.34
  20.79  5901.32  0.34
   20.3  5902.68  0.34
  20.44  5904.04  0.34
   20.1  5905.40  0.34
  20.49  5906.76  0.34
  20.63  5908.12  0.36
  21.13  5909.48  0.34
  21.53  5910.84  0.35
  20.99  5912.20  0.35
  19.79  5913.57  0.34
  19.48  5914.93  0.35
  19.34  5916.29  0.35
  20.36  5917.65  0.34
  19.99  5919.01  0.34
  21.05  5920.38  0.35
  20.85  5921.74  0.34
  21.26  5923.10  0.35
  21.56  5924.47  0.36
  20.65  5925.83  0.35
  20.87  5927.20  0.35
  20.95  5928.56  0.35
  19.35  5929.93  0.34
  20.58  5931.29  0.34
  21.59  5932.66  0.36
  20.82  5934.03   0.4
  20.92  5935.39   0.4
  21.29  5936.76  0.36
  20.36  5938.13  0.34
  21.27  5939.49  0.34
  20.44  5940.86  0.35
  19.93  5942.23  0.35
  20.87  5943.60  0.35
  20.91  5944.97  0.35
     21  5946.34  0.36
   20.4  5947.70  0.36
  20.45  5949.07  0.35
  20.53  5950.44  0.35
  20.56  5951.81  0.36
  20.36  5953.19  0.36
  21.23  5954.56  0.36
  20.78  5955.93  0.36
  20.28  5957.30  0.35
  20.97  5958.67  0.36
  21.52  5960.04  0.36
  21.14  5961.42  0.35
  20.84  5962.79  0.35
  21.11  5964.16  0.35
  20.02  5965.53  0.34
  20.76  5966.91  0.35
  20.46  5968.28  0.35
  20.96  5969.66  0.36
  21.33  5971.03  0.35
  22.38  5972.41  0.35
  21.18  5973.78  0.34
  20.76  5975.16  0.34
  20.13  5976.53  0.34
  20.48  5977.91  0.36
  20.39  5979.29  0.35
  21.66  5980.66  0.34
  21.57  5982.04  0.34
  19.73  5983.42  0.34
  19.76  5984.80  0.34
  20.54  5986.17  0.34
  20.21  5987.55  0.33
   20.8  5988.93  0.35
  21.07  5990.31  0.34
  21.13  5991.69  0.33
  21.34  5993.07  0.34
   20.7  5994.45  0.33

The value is 3.48 angstrom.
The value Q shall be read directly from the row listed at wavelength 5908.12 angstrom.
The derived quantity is 20.63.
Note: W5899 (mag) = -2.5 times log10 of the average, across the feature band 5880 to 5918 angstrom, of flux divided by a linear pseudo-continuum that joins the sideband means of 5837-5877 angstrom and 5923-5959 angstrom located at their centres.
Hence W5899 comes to 0.14 mag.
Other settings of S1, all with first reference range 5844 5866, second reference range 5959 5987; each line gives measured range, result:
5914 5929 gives 0.1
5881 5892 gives 2.1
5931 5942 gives -0.1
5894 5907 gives 1.7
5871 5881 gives -0.1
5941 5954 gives 0.1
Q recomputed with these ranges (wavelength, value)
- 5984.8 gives 19.76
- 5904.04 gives 20.44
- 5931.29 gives 20.58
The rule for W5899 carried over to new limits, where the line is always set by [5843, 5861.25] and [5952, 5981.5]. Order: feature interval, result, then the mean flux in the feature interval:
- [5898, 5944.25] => 0.017 mag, 20.5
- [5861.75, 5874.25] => 0.001 mag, 20.8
